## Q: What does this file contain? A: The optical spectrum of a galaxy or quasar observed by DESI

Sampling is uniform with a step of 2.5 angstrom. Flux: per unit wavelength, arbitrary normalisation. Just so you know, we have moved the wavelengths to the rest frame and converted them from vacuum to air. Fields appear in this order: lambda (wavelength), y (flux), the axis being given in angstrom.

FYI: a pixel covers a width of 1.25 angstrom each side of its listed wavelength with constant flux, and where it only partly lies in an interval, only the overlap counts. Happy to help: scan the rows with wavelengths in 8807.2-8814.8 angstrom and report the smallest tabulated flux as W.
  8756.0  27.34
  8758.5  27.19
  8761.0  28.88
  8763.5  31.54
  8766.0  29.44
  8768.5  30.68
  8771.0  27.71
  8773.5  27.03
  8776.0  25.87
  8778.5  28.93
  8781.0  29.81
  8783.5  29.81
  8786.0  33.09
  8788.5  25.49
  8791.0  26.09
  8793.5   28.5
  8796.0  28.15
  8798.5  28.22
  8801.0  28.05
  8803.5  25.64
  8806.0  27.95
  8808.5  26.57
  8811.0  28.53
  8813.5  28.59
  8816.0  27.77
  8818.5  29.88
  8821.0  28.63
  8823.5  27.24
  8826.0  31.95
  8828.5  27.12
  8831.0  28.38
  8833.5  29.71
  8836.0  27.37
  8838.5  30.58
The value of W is 26.57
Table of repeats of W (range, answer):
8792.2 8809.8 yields 25.64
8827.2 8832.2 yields 27.12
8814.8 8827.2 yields 27.24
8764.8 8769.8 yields 29.44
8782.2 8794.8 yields 25.49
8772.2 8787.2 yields 25.87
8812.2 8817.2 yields 27.77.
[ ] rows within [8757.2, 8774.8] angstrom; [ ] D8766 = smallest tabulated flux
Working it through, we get 27.03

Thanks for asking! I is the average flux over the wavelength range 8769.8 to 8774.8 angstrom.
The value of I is 27.4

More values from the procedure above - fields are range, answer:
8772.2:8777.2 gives 26.5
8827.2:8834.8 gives 28.4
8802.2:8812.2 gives 27.2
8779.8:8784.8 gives 29.8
